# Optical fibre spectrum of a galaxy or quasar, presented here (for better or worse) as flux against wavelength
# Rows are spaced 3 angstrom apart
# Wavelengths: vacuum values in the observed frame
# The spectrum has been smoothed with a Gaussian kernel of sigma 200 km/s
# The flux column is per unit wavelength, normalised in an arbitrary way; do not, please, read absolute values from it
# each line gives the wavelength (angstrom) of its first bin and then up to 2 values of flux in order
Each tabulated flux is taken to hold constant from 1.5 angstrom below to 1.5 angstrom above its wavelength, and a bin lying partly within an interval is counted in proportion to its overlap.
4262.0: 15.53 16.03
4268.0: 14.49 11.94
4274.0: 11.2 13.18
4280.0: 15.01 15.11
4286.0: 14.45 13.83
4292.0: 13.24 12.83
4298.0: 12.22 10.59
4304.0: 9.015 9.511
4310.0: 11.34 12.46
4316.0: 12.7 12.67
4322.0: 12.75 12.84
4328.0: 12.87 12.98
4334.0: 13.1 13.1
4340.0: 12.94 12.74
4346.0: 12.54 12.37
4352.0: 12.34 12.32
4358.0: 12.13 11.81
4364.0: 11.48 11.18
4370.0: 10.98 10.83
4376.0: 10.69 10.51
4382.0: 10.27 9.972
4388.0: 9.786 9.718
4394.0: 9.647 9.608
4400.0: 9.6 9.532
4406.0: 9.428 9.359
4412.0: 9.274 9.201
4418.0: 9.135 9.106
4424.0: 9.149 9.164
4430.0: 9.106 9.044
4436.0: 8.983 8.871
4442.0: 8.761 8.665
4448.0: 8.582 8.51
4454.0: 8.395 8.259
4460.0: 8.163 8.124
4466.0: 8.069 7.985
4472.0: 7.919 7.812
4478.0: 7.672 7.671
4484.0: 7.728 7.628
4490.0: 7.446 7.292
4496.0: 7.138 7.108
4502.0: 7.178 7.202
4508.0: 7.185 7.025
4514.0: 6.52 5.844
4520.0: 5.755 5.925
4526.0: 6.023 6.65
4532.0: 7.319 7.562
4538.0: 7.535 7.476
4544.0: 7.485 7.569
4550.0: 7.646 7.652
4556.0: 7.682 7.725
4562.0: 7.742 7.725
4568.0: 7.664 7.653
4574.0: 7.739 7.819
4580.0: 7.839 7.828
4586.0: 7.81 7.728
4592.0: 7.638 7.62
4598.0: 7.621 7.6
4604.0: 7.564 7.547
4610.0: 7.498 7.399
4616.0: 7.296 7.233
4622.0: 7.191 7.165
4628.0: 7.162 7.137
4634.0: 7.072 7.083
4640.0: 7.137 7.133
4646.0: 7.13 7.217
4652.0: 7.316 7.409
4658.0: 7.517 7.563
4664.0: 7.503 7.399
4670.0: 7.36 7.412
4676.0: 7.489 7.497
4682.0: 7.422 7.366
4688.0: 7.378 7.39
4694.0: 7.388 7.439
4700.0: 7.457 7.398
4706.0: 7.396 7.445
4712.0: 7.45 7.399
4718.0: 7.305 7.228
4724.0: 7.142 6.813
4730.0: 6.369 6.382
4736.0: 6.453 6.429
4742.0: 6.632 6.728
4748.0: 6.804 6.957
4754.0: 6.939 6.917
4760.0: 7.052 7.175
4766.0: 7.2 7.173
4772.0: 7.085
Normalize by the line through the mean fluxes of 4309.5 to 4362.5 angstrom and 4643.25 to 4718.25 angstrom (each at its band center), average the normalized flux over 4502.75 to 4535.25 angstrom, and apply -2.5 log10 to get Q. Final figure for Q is 0.43 mag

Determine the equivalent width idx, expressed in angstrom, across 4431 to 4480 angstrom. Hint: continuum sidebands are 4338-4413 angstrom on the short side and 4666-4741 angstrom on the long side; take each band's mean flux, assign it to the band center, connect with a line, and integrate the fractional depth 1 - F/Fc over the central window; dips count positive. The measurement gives 7.9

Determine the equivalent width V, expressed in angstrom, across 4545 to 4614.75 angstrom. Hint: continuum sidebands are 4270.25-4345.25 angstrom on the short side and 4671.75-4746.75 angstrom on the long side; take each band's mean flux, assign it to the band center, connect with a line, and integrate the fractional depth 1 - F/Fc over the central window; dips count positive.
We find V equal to 9.7 angstrom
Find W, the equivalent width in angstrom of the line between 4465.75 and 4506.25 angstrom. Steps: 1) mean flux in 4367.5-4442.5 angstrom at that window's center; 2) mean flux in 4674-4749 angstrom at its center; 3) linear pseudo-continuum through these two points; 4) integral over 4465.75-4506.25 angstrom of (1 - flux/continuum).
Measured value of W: 6.4 angstrom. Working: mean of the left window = 9.62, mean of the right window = 7.13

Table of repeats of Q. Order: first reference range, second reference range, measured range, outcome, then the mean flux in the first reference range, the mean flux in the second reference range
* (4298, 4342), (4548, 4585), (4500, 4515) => 0.24 mag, 12.1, 7.73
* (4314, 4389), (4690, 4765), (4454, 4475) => 0.28 mag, 11.9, 7.04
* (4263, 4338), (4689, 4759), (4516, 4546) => 0.38 mag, 12.8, 7.04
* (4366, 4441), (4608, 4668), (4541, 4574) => 0.06 mag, 9.67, 7.28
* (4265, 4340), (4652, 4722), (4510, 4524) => 0.49 mag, 12.7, 7.42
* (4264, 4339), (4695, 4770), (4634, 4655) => 0.14 mag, 12.8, 7.03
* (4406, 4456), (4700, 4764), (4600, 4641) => 0.06 mag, 8.96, 6.98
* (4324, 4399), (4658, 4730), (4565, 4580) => 0.15 mag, 11.5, 7.36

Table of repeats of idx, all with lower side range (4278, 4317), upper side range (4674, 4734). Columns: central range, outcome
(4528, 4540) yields 2.73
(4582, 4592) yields 1.15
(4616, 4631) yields 2.00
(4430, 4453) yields 4.01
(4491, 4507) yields 4.38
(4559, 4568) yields 1.34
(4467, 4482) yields 3.51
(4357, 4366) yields -0.07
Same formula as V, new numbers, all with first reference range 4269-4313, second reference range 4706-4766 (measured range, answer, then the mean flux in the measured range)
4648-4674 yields 1.5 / 7.41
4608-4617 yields 1.1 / 7.41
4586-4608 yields 2.6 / 7.63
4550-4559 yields 1.5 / 7.67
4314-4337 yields -1.7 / 12.9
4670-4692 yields 0.6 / 7.42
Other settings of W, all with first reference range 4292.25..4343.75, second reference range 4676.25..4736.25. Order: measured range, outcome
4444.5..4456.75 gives 2.3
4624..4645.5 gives 2.7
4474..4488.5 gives 3.4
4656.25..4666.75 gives 0.4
